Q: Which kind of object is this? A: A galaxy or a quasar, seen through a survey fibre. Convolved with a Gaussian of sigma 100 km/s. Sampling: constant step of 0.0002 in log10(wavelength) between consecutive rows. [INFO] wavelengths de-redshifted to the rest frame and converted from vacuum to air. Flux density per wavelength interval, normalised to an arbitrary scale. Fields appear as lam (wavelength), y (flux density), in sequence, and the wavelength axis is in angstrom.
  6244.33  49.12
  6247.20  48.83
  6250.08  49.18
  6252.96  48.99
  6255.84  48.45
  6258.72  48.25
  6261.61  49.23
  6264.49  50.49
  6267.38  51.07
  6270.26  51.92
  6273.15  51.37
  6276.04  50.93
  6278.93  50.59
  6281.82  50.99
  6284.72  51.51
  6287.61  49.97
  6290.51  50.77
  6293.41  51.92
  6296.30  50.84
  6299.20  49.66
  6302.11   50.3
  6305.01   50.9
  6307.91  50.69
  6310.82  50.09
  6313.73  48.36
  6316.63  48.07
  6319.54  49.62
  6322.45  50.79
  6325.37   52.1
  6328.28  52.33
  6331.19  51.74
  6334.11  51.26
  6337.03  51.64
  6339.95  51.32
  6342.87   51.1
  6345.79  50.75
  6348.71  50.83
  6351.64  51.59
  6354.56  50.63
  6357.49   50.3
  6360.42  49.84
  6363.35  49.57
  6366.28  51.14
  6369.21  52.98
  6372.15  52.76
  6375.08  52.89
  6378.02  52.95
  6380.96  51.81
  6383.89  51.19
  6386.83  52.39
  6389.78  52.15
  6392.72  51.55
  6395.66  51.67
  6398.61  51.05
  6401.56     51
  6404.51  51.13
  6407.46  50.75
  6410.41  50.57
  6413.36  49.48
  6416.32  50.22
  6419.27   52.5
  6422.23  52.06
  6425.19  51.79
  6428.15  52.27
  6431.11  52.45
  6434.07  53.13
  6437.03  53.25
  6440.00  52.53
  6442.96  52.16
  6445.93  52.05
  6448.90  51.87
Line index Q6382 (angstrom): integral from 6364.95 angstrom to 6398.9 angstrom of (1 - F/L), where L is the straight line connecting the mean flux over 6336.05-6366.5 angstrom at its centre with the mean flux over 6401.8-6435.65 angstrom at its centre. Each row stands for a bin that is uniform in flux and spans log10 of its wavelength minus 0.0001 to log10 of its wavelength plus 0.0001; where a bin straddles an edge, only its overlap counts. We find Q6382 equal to -0.7 angstrom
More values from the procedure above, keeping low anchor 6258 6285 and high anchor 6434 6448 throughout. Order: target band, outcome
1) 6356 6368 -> 0.32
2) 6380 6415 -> 0.57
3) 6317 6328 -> 0.11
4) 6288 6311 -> 0.14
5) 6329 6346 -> 0.00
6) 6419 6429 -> 0.05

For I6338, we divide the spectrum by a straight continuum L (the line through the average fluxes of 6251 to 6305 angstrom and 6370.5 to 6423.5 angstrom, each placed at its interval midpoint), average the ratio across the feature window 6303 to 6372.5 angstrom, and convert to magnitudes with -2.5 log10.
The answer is 0.00 mag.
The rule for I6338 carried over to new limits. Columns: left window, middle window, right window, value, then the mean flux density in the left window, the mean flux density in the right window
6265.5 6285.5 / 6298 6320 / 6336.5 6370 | 0.03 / 51.2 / 50.9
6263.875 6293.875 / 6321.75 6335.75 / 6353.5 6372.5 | -0.01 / 51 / 50.9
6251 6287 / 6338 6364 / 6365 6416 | 0.01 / 50.3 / 51.6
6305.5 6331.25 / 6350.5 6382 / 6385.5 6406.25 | -0.01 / 50.4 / 51.5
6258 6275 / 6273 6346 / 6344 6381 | 0.00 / 50.5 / 51.4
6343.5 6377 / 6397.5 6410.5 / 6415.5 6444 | 0.02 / 51.2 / 52.3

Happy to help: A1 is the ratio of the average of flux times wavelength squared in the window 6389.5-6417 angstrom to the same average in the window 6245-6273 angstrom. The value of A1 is 1.1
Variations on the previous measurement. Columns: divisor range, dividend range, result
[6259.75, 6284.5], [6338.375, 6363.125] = 1.02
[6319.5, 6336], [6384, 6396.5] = 1.03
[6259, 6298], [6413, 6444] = 1.07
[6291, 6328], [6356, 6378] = 1.04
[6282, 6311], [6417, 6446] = 1.08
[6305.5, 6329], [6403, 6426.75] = 1.05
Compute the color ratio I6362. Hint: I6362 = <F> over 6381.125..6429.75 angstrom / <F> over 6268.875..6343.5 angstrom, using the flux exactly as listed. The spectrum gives 1.0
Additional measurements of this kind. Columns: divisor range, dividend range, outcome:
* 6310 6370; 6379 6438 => 1.02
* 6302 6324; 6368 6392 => 1.05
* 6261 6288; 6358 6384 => 1.02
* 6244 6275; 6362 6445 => 1.04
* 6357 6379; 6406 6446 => 1.00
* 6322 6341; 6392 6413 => 0.99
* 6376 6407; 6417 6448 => 1.01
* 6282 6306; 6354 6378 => 1.01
